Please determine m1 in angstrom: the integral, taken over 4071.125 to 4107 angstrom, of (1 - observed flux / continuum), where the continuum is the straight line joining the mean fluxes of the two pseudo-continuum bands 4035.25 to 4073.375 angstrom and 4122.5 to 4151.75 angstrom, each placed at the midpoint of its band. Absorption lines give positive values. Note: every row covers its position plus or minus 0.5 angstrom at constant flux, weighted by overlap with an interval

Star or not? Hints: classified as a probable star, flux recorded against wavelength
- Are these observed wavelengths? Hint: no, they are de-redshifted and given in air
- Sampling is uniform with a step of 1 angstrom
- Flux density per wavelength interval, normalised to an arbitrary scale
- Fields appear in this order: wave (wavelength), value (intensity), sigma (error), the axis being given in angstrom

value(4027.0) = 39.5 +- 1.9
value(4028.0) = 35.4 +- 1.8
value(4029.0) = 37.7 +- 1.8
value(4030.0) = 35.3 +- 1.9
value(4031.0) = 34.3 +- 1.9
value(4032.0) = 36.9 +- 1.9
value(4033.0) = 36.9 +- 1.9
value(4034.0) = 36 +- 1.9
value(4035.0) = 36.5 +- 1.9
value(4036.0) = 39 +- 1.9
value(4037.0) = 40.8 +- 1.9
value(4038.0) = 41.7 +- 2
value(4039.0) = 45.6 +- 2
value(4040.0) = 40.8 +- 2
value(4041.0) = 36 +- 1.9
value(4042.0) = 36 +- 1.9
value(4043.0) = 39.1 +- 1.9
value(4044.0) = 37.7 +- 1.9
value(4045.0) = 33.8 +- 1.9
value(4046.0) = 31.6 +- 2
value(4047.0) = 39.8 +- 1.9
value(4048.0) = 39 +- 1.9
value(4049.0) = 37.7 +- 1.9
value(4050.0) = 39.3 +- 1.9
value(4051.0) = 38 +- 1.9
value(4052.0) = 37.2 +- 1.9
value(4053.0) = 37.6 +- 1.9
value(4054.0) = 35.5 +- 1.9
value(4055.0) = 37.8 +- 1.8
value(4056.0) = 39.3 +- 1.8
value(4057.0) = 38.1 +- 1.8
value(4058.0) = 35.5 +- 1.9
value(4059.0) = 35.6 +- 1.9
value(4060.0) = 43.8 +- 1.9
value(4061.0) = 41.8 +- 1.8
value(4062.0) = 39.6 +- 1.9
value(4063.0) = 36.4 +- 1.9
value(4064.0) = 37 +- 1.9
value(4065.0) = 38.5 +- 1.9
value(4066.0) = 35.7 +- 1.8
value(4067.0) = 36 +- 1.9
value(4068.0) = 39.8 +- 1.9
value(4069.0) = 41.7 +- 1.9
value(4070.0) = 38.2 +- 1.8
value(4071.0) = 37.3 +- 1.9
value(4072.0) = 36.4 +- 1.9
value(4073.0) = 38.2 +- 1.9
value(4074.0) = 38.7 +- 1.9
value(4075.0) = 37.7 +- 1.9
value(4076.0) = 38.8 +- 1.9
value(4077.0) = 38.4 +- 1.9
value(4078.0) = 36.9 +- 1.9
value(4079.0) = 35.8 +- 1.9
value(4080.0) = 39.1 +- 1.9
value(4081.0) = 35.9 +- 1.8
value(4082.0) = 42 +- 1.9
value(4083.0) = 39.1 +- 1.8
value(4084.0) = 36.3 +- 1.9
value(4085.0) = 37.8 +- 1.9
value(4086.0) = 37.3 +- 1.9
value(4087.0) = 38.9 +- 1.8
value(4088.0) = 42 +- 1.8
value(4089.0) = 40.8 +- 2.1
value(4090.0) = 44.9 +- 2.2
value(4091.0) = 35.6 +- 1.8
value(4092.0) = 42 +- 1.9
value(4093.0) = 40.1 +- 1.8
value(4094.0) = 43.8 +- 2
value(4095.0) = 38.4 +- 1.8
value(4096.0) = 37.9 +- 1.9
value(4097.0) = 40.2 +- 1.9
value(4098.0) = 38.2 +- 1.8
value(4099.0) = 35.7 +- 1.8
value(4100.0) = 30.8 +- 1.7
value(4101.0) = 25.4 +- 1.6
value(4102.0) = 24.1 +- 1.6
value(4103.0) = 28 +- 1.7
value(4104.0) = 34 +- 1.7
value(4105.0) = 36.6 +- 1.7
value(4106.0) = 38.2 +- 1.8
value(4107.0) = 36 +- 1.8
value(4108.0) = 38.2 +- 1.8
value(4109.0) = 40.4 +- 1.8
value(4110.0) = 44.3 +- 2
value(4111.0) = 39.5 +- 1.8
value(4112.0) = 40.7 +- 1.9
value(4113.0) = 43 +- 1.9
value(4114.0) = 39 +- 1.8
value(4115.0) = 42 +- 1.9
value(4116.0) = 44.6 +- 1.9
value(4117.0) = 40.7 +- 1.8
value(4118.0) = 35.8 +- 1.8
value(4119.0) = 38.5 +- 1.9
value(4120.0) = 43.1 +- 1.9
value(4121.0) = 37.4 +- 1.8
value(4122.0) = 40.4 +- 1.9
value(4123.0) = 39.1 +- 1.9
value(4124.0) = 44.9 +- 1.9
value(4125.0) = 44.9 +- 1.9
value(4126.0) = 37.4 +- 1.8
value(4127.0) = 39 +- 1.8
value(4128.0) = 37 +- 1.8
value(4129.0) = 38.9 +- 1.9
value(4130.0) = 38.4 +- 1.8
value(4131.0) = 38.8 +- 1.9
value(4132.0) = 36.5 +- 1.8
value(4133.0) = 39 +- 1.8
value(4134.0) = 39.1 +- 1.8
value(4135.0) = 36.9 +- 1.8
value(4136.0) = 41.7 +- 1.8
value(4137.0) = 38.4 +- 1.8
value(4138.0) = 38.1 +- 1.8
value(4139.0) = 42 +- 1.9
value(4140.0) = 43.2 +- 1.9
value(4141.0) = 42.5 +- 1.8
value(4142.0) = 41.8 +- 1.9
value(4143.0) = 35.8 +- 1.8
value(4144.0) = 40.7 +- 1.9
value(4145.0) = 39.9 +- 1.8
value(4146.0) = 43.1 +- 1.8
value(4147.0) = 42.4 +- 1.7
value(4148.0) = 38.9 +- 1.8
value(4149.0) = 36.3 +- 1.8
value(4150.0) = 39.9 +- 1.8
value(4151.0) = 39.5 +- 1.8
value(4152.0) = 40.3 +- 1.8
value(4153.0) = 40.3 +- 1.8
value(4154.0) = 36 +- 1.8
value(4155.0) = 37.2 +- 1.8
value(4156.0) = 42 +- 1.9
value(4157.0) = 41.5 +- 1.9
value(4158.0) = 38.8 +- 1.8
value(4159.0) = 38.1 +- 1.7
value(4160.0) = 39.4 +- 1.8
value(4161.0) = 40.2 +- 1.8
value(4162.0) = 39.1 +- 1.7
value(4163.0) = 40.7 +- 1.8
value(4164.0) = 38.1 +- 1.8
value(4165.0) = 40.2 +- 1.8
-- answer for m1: 1.5 angstrom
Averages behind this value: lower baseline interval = 38.2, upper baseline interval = 39.8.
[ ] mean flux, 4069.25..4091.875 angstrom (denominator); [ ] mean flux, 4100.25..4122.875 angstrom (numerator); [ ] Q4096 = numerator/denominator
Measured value 0.98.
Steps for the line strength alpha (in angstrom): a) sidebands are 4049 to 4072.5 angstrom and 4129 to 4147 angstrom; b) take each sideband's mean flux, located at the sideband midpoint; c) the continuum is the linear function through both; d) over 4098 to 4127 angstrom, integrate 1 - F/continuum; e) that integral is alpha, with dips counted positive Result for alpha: 0.94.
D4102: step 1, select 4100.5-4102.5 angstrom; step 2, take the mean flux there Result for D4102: 24.8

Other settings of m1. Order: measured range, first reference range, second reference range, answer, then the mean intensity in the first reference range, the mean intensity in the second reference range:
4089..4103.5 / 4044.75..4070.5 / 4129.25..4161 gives 0.89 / 37.9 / 39.6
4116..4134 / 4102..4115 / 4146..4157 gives -0.51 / 37.8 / 39.6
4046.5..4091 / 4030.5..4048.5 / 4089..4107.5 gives -1.64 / 37.9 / 36.2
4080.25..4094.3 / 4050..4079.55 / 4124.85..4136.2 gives -0.53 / 38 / 38.7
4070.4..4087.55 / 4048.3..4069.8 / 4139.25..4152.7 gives 0.34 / 38.2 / 40.4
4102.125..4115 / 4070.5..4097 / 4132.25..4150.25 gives 0.47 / 38.9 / 39.9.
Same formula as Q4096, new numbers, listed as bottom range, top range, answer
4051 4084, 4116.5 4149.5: 1.04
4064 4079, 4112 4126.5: 1.08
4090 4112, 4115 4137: 1.08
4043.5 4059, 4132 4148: 1.08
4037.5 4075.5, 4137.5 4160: 1.05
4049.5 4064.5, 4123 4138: 1.03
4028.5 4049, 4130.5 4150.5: 1.05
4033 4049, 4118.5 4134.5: 1.04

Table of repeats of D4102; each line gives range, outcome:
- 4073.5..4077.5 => 38.4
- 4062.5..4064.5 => 36.7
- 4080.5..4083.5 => 39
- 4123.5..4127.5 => 41.5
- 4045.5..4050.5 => 37.5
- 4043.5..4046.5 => 34.4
